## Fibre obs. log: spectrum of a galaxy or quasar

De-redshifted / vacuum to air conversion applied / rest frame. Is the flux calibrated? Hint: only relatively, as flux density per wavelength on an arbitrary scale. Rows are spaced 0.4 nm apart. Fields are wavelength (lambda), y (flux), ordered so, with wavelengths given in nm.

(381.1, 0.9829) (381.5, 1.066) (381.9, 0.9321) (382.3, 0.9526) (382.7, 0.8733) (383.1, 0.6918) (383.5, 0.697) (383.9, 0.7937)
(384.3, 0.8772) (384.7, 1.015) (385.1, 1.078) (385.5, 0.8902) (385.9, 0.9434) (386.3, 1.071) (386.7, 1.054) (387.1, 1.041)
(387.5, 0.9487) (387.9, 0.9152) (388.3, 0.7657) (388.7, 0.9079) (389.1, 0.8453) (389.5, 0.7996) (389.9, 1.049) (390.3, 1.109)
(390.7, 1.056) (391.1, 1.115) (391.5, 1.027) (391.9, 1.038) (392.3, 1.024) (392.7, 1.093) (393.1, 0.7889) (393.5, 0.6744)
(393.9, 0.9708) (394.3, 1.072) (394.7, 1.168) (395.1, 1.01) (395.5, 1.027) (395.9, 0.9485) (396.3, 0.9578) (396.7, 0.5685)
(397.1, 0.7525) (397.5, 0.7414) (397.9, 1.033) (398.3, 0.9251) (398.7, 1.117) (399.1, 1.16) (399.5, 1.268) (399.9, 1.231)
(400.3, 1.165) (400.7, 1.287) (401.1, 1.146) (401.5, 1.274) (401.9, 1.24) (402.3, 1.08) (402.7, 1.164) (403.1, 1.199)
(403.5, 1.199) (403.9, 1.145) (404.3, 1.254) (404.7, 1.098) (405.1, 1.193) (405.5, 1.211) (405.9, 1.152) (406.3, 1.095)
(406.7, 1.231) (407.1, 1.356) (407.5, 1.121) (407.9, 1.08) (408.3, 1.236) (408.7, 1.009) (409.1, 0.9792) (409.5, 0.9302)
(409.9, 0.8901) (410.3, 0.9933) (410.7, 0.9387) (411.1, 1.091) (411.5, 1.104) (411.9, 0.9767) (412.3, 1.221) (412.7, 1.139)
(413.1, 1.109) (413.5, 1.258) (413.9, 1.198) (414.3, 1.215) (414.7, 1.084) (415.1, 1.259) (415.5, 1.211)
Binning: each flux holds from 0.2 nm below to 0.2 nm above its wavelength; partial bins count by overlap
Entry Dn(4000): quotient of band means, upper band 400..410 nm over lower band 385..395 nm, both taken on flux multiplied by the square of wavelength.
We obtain 1.3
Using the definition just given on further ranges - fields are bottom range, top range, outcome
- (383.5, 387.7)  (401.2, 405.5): 1.35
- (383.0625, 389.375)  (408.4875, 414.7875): 1.33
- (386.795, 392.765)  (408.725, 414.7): 1.22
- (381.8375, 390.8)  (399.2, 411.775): 1.36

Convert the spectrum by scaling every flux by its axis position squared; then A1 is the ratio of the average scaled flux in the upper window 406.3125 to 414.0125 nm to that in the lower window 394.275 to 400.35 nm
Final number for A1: 1.16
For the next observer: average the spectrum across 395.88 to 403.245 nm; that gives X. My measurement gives 1.07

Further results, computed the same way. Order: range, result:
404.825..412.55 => 1.1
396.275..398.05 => 0.79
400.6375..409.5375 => 1.16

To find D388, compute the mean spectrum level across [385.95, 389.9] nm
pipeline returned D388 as 0.934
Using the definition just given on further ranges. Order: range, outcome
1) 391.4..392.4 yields 1.03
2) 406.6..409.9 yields 1.1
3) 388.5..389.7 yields 0.851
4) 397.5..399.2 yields 1.02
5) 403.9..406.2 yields 1.17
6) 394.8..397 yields 0.908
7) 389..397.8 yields 0.949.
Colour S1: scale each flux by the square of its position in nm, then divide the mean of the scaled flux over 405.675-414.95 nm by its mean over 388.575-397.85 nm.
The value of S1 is 1.27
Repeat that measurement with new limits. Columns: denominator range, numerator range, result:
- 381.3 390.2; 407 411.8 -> 1.29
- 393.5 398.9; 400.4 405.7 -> 1.32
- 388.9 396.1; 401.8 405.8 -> 1.26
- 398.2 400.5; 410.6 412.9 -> 1.00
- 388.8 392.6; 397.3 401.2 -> 1.15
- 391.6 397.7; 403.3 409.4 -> 1.32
